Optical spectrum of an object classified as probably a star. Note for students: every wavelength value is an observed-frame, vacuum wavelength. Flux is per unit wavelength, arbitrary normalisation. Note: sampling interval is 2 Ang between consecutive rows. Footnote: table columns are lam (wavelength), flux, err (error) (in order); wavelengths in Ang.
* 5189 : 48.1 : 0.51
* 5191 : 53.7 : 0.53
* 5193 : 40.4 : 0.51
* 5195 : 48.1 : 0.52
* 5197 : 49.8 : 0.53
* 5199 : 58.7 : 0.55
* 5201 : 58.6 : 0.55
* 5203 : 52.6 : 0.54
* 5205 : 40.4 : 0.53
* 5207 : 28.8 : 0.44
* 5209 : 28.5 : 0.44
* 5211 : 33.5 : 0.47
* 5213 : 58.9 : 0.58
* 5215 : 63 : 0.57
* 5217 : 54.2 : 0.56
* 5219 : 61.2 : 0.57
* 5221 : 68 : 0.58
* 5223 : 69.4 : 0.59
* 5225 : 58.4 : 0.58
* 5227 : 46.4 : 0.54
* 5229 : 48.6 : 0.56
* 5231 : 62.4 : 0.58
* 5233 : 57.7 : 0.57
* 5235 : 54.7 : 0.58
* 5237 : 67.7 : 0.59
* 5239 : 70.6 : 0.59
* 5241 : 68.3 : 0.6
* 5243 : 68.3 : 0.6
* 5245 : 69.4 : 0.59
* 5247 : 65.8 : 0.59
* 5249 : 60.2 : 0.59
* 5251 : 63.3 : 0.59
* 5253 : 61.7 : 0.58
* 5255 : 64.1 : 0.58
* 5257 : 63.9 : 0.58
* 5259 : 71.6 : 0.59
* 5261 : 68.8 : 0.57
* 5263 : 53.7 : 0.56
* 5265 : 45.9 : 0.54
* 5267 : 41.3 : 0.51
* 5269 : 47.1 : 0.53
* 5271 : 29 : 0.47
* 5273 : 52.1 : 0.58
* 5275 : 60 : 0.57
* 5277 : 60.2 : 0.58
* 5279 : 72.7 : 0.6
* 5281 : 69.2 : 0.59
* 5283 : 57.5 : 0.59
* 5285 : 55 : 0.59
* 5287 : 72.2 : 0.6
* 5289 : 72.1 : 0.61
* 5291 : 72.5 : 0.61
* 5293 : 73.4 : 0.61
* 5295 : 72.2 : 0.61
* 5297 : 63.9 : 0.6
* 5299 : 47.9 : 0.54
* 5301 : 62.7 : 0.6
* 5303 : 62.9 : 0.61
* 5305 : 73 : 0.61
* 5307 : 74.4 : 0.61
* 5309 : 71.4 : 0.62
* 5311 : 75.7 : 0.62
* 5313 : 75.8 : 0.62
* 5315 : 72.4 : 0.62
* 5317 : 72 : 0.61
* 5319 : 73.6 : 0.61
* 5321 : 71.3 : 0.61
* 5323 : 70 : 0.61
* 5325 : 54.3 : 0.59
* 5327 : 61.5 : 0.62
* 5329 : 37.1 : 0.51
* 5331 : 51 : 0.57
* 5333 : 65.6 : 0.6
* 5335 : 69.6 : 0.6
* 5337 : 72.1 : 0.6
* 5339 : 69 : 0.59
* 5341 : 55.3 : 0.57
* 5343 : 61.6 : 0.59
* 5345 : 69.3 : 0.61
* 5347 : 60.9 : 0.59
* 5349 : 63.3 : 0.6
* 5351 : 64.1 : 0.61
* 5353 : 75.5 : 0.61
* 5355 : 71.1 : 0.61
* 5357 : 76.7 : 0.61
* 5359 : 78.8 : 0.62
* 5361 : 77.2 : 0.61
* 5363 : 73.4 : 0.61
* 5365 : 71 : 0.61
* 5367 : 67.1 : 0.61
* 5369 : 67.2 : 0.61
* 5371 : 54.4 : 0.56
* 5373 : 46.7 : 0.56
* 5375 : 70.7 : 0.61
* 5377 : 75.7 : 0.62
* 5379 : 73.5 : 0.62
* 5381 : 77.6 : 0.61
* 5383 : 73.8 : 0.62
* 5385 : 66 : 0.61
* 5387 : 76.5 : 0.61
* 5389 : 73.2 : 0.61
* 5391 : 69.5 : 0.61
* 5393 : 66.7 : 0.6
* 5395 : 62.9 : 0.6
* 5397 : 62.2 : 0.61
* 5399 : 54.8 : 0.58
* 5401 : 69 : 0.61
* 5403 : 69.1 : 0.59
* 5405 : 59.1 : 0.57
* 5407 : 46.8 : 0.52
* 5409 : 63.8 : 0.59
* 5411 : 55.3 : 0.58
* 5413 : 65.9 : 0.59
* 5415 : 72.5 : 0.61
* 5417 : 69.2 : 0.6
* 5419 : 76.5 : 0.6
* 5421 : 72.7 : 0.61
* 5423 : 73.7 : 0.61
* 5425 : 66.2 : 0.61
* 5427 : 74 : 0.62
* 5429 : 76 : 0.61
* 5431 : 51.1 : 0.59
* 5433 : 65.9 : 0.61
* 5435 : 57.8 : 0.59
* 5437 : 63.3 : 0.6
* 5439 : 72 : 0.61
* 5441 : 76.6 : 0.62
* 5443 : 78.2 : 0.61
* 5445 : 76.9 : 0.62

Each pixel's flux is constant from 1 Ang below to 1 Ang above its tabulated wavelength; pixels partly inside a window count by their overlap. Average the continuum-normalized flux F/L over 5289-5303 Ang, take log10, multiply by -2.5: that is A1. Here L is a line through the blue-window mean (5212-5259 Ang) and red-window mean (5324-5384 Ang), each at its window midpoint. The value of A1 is -0.03 mag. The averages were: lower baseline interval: 62.2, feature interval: 65.7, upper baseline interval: 66.2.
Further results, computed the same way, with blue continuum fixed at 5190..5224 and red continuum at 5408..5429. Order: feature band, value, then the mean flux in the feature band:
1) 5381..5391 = -0.095 mag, 72.6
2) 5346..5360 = -0.104 mag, 70.1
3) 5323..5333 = 0.134 mag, 54.3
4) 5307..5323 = -0.207 mag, 73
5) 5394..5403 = 0.077 mag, 63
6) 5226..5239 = -0.080 mag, 57.4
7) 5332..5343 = -0.061 mag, 65.9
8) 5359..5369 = -0.123 mag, 72.3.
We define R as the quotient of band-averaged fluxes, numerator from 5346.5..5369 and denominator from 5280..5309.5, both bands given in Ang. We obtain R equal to 1.06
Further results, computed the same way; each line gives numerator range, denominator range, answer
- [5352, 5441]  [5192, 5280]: 1.21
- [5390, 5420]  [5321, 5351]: 1.04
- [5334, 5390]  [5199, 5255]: 1.21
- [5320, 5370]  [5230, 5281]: 1.10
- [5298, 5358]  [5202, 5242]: 1.21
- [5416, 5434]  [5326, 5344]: 1.15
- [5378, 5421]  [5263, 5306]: 1.12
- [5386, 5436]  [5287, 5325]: 0.95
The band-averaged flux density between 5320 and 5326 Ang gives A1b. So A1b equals 65.2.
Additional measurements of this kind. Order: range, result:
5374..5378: 73.2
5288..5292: 72.3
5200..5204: 55.6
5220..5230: 58.2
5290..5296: 72.7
